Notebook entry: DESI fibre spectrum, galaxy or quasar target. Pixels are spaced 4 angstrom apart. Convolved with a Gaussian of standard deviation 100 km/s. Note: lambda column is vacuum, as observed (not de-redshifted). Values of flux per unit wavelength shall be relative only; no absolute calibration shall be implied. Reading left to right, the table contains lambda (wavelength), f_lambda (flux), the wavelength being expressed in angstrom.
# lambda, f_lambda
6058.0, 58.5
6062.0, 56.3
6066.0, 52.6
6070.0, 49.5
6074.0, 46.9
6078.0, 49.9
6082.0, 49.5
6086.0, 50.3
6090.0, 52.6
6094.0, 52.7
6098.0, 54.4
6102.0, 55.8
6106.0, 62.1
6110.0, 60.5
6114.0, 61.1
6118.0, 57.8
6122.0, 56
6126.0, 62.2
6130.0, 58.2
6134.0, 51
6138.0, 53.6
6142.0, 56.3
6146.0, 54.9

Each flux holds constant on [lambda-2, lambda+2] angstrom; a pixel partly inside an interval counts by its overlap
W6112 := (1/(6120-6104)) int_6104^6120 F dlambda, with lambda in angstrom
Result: 60.4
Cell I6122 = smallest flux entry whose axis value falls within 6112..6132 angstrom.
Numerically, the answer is 56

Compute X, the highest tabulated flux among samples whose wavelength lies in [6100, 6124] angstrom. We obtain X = 62.1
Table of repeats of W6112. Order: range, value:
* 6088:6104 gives 53.9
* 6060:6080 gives 51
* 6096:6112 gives 58.2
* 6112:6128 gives 59.3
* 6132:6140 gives 52.3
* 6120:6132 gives 58.8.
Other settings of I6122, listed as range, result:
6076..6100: 49.5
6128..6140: 51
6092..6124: 52.7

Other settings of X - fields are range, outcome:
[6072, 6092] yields 52.6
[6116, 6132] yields 62.2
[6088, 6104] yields 55.8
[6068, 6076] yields 49.5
